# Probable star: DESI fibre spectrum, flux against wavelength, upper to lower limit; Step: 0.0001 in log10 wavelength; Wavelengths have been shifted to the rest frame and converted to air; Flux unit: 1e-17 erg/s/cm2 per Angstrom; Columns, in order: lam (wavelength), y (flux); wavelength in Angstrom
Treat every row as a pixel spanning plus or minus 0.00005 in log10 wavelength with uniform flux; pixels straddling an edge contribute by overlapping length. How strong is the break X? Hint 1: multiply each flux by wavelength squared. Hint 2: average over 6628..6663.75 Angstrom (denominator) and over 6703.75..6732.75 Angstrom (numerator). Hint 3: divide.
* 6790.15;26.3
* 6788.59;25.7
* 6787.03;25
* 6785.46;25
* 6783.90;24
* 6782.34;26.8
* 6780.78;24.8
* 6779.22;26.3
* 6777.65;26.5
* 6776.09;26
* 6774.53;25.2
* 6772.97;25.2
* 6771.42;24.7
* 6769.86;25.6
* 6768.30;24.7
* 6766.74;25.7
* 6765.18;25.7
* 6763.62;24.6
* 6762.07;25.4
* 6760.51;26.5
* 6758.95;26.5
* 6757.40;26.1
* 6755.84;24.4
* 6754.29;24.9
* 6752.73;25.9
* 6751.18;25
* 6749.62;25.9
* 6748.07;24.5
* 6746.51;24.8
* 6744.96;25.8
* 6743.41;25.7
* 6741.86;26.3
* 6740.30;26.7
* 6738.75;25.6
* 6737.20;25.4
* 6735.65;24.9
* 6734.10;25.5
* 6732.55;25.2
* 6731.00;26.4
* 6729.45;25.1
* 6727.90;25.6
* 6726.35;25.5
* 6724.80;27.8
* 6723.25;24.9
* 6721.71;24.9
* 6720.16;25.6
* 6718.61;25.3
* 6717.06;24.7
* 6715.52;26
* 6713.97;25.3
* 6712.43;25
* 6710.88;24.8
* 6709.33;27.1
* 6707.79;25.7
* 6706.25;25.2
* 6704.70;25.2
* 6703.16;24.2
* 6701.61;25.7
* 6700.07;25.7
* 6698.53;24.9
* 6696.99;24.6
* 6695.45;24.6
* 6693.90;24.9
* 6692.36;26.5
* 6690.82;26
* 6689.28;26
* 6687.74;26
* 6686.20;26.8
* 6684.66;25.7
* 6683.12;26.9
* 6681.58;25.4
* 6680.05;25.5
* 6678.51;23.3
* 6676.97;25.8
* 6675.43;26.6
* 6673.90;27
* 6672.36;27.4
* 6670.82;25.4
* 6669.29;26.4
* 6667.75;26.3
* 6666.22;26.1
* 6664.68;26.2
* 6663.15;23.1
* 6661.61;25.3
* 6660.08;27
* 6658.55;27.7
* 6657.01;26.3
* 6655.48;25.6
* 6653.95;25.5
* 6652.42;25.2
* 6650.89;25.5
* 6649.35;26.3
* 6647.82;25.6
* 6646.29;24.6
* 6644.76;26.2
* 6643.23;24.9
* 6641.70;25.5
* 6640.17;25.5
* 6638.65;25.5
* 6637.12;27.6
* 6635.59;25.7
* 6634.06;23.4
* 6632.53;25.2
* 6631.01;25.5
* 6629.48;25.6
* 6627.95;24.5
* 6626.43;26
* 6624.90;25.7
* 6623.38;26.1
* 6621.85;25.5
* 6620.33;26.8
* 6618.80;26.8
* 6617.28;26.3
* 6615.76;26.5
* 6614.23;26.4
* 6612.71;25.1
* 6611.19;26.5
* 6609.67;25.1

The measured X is 1.0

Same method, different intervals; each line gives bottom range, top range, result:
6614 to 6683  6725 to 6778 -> 1.02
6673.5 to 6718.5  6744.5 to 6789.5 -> 1.02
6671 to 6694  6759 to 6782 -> 1.01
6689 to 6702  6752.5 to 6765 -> 1.02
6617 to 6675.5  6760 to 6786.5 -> 1.02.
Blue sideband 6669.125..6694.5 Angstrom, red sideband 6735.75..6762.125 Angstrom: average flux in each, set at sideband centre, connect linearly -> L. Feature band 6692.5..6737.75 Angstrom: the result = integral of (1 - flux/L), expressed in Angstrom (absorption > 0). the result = 0.71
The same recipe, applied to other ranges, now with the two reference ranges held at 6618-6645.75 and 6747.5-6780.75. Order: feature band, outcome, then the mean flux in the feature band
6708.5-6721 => 0.04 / 25.5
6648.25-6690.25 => -0.53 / 25.9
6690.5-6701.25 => 0.12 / 25.3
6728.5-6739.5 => 0.03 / 25.5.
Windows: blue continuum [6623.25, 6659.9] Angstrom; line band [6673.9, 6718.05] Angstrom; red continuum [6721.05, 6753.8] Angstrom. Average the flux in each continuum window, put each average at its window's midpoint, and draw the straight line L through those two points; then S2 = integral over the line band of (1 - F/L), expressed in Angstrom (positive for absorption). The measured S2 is 0.1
